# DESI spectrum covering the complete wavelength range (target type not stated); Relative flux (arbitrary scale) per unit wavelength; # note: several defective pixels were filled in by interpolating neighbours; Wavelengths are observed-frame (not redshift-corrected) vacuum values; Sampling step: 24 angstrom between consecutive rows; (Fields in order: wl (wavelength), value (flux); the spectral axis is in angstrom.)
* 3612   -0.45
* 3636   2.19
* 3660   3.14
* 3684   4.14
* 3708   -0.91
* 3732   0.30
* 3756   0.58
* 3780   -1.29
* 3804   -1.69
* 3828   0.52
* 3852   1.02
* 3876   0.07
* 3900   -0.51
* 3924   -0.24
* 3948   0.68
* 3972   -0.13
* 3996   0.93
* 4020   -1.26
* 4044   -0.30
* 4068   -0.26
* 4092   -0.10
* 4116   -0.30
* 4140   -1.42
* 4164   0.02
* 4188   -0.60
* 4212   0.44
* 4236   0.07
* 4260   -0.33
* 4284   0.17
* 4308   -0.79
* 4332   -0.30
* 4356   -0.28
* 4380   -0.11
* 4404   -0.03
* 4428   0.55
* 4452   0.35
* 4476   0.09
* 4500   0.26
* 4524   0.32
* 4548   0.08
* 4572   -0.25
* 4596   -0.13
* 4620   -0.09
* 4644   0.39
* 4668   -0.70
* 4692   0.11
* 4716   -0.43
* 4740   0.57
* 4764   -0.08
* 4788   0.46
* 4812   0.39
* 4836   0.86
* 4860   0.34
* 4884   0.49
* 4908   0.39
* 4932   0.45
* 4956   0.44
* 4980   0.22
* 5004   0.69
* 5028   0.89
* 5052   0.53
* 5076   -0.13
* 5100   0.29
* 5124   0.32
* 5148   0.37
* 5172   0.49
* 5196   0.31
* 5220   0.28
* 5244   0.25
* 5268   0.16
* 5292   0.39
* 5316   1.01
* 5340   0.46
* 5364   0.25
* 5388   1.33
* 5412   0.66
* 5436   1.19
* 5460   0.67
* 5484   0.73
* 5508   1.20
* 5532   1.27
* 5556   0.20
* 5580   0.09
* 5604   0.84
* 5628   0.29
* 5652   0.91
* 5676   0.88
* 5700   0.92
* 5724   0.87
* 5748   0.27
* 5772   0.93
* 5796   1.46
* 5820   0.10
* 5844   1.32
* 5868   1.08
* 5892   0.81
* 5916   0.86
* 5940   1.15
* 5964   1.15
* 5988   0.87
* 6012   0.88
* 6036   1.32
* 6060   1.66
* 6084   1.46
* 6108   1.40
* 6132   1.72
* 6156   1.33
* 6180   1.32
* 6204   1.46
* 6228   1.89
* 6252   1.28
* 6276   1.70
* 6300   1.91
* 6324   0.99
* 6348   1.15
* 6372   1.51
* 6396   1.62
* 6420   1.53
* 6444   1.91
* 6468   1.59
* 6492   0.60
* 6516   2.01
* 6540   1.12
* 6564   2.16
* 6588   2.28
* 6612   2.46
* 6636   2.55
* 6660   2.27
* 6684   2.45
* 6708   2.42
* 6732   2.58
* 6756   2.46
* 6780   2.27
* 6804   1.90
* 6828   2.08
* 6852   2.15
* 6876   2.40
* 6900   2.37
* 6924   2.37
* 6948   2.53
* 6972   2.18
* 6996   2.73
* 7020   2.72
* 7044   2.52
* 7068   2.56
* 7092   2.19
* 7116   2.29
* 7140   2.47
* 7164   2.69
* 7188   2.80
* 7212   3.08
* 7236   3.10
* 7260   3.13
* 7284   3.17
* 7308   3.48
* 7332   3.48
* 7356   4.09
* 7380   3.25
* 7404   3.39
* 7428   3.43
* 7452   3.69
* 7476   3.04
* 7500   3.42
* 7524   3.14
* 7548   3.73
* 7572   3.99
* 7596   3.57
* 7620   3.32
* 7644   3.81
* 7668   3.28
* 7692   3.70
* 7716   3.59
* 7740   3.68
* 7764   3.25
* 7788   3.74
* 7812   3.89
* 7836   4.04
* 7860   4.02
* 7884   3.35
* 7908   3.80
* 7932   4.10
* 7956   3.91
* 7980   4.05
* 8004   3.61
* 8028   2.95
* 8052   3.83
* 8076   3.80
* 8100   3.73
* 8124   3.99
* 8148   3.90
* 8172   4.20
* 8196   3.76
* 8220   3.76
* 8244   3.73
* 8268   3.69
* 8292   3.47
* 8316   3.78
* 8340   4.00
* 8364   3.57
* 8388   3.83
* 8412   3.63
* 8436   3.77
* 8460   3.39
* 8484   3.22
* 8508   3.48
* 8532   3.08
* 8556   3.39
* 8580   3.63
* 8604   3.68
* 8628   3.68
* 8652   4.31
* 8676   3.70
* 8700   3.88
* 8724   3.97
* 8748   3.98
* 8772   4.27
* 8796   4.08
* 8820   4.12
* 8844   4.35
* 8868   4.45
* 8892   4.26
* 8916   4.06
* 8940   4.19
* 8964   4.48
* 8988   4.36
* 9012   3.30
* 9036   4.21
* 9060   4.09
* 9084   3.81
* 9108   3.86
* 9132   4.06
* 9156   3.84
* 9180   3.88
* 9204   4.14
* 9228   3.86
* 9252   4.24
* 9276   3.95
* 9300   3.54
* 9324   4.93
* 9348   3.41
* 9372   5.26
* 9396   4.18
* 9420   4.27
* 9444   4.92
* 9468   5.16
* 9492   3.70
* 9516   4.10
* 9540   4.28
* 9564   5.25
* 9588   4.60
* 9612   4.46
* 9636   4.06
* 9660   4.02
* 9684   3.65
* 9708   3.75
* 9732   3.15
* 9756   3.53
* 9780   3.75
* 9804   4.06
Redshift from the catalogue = 0.65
